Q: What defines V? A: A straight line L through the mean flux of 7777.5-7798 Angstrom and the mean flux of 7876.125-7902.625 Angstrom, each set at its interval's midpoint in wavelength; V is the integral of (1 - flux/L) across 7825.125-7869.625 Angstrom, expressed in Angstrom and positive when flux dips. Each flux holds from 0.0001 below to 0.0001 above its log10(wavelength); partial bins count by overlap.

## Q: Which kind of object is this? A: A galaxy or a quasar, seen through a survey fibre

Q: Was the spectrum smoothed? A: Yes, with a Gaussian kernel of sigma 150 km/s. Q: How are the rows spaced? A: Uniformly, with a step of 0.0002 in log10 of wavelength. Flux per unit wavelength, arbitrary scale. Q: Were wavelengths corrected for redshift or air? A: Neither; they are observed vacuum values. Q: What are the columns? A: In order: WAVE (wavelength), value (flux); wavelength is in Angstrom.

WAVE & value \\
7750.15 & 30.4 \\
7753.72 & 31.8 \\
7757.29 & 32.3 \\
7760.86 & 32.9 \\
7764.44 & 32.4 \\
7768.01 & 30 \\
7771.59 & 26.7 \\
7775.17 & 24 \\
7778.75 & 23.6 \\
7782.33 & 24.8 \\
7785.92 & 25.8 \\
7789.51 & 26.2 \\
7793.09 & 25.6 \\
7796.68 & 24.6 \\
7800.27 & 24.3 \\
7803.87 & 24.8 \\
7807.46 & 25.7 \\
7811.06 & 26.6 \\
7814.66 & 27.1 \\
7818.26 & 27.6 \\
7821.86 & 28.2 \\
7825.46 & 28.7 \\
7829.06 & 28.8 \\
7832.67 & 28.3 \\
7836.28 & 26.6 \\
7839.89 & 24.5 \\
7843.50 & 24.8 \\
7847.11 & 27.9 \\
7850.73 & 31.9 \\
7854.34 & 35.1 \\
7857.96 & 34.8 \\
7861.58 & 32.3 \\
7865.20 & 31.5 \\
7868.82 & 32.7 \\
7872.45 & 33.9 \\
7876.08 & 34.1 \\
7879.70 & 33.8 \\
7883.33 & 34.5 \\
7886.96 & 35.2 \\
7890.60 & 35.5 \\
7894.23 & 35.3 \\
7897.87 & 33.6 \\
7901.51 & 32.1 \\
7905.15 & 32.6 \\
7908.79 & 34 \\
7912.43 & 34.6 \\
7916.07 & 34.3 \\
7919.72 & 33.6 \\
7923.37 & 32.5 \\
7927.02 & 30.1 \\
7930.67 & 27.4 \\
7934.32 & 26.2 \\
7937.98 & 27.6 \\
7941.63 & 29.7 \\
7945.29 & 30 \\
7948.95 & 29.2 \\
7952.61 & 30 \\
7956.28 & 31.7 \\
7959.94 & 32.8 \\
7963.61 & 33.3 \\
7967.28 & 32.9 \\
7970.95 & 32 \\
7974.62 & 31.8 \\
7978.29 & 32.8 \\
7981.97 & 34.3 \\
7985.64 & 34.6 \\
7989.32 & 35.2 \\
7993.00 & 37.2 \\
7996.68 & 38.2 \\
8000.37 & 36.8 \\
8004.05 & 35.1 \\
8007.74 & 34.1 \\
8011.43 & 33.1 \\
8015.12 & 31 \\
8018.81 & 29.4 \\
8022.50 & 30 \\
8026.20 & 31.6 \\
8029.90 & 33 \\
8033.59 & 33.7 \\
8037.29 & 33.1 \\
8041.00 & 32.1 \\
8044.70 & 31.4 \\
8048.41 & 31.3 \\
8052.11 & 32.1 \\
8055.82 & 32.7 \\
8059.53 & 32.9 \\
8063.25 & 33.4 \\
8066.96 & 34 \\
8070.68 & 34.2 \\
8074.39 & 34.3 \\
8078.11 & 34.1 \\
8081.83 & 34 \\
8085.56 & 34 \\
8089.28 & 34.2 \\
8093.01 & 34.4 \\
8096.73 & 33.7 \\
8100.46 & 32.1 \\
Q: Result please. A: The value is 1.11 Angstrom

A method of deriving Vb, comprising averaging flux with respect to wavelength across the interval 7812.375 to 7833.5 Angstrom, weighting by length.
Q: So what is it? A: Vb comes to 28.1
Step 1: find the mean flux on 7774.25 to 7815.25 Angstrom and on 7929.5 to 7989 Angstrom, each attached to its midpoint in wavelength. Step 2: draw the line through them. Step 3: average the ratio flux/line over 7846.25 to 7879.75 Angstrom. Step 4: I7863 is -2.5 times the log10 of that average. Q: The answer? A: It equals -0.19 mag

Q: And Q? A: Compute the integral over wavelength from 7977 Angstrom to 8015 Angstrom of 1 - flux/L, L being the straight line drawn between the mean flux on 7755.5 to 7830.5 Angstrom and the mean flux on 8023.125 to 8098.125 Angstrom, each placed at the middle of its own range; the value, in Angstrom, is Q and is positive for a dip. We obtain -3.9 Angstrom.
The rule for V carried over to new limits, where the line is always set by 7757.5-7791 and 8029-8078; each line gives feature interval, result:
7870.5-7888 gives -2.7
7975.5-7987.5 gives -0.8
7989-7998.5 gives -1.6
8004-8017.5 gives -0.3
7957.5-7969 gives -0.6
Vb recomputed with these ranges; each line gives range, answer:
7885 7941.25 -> 32.2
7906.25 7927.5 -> 33.4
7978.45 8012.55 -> 35.3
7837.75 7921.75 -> 32.7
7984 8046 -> 33.5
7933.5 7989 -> 31.5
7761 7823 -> 26.5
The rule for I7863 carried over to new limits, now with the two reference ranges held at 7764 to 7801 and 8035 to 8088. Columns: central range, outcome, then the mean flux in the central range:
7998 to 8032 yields -0.03 mag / 32.8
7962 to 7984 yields -0.07 mag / 32.9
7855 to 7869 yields -0.18 mag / 33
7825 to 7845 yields 0.02 mag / 26.9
